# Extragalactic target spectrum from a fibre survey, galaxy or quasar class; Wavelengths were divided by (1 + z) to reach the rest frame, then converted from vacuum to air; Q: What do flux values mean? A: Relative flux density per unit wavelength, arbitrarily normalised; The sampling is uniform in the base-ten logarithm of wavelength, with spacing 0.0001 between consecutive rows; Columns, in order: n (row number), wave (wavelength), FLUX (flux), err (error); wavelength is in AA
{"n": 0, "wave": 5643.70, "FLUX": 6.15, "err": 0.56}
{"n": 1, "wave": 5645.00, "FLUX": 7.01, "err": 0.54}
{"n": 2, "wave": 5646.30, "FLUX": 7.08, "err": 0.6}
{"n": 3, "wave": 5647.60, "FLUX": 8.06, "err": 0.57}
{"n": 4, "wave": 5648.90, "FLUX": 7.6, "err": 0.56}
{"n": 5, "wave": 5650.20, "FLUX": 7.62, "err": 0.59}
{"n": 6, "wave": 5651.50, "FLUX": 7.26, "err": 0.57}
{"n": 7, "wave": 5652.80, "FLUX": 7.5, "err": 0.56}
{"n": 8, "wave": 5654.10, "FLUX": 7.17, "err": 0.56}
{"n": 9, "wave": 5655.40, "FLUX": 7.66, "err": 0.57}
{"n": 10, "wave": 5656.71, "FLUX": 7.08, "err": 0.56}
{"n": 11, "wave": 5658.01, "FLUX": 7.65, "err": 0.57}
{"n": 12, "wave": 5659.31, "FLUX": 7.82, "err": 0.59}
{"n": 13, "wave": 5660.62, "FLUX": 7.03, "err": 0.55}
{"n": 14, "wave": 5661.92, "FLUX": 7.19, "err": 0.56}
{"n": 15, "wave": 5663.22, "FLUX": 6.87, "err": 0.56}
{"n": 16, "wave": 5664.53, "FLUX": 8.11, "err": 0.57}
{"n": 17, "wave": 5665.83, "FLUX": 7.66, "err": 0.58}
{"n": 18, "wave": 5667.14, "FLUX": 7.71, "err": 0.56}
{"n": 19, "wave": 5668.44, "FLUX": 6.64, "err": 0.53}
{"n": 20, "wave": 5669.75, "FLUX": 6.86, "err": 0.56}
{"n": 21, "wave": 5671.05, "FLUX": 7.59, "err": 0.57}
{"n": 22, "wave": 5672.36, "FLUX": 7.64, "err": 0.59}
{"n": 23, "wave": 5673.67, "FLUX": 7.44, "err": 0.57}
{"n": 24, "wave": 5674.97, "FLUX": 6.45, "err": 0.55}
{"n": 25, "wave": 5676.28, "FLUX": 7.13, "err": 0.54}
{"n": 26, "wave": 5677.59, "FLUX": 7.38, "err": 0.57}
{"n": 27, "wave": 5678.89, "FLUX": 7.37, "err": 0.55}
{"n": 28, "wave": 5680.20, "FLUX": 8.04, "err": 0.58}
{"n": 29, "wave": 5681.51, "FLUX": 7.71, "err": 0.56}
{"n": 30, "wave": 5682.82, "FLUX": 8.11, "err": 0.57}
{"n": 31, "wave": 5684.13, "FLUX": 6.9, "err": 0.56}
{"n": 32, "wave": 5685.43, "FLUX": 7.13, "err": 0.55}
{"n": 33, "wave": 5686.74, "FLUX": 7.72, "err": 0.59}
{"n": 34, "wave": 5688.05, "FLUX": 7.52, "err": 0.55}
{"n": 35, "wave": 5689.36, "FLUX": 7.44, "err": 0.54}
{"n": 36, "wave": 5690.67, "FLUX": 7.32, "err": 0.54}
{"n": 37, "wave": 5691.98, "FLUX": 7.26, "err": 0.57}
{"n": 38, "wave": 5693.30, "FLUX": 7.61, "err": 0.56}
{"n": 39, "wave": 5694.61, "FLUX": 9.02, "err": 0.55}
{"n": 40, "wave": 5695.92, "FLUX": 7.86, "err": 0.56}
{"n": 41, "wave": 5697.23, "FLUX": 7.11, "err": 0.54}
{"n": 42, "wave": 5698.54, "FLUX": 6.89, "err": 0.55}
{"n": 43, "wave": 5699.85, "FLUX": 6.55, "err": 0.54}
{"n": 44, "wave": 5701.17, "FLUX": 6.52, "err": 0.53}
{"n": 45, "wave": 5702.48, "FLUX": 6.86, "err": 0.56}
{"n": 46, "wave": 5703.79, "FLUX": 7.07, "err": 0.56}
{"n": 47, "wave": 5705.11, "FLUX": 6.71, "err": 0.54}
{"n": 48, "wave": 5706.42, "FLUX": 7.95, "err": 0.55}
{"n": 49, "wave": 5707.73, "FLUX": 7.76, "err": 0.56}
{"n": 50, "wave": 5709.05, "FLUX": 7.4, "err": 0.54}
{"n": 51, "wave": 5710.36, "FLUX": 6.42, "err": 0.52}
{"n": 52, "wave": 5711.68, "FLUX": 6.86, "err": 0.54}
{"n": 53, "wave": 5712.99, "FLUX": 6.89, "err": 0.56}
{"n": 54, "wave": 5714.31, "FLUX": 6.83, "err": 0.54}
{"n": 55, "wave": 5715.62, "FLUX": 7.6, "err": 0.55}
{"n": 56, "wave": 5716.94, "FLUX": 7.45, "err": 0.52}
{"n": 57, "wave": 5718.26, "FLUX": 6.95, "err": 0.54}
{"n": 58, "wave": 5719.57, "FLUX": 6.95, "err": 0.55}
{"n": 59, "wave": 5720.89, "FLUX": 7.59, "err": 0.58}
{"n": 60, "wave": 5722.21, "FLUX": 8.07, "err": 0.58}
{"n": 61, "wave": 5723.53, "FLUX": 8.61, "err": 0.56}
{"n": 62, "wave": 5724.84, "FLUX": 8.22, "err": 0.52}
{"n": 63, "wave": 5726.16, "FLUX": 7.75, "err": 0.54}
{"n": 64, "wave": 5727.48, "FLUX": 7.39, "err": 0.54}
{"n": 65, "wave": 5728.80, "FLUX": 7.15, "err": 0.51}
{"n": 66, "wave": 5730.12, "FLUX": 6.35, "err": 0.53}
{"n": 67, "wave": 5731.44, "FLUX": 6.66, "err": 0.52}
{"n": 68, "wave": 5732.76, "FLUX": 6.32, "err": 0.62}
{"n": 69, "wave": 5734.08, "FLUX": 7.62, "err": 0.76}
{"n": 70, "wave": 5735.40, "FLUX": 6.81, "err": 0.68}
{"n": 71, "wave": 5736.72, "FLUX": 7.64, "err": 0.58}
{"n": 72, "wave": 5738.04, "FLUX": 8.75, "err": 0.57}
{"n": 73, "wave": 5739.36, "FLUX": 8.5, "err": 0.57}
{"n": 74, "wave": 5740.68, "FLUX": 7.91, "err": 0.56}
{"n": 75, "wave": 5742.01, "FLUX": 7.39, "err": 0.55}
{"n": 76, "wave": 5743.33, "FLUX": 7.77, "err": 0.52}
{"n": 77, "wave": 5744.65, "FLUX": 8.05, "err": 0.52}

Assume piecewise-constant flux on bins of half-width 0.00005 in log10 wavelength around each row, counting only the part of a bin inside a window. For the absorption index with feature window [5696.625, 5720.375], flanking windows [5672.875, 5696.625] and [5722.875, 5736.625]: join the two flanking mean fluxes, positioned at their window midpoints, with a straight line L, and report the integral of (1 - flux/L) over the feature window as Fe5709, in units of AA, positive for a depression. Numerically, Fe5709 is 1.2 AA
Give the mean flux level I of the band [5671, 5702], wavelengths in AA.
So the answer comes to 7.4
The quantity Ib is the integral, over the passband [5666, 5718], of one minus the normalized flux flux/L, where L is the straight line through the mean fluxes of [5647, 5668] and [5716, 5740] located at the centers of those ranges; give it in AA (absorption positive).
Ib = 1.3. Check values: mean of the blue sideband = 7.49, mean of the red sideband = 7.49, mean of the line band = 7.3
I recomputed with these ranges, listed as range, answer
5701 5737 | 7.23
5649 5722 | 7.33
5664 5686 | 7.4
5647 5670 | 7.42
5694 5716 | 7.19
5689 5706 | 7.25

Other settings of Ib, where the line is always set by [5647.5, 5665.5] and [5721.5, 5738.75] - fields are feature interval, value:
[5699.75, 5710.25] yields 0.54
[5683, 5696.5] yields -0.22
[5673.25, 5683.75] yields 0.04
